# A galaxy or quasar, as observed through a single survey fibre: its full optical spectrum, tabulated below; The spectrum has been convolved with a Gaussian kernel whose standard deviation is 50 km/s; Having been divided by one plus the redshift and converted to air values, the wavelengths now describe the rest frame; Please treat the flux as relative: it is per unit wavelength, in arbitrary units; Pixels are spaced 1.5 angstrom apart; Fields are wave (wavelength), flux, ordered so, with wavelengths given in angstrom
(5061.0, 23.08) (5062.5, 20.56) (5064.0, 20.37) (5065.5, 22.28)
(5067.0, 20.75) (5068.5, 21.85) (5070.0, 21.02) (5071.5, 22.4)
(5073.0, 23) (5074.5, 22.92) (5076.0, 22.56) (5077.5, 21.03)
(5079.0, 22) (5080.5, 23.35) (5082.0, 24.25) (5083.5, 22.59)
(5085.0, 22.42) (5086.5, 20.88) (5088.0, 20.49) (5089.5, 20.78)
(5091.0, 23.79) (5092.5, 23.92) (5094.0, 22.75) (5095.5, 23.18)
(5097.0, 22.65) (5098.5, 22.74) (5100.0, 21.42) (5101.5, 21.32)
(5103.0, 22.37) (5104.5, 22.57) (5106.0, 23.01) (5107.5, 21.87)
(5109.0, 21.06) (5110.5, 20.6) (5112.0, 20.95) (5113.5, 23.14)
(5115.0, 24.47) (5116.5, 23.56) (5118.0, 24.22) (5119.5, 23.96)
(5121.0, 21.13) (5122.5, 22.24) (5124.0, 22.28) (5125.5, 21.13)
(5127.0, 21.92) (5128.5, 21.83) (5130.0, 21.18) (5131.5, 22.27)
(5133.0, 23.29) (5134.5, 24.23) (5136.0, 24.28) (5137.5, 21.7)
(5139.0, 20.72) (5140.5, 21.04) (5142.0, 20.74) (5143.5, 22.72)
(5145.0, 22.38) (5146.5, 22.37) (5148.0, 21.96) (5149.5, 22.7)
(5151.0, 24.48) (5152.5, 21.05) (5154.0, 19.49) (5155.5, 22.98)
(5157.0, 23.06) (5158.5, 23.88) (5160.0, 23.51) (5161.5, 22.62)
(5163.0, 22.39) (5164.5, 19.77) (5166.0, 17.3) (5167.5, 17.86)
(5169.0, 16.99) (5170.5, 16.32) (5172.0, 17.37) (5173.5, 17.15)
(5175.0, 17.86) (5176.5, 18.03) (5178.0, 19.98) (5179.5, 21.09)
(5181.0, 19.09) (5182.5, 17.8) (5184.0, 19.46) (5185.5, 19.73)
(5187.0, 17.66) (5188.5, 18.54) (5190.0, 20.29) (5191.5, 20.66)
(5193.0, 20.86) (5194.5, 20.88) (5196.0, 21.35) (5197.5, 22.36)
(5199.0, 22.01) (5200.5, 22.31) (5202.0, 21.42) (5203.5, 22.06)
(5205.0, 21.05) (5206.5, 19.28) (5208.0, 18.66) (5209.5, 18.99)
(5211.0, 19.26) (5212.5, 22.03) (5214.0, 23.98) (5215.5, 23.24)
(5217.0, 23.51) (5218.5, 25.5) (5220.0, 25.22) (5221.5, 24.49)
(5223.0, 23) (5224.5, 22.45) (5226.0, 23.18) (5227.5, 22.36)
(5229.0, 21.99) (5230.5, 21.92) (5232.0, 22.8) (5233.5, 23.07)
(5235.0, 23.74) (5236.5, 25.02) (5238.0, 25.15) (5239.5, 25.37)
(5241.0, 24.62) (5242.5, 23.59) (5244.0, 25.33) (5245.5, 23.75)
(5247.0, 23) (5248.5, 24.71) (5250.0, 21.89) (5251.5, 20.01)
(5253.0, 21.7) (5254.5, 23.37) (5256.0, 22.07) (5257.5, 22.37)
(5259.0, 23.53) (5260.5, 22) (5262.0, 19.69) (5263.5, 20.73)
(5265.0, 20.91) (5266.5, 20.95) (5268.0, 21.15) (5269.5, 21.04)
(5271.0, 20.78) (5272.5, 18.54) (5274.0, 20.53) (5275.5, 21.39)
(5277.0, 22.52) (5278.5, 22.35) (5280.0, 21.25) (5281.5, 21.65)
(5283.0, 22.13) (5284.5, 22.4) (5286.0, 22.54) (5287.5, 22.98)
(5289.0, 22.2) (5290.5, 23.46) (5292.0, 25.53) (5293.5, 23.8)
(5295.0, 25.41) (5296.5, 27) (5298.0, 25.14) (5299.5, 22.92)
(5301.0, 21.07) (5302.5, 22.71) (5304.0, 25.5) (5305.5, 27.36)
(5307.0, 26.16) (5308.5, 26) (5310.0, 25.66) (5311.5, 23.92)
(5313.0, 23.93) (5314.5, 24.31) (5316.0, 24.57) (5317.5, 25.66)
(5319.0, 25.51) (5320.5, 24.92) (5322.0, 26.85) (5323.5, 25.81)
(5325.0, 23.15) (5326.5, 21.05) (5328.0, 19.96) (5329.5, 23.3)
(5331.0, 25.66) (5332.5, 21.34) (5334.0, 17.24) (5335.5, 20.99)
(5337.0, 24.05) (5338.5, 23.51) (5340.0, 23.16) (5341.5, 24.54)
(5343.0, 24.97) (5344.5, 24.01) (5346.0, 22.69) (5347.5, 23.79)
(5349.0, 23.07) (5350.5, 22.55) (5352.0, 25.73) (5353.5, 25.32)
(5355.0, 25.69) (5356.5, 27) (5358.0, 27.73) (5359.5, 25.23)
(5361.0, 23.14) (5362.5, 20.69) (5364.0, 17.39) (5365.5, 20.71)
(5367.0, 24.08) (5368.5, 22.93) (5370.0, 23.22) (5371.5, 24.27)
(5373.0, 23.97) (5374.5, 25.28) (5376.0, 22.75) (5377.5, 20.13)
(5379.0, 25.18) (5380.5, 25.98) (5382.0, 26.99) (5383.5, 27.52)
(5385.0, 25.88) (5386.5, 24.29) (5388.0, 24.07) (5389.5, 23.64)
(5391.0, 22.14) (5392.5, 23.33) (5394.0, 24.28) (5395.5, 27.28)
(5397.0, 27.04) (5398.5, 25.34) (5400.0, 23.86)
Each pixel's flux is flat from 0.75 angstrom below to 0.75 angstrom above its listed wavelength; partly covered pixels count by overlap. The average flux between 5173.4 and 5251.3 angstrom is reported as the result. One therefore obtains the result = 21.8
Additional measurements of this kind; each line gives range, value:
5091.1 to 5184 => 21.5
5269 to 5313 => 23.3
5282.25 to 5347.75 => 23.8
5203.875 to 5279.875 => 22.3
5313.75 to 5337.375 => 23.4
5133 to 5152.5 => 22.4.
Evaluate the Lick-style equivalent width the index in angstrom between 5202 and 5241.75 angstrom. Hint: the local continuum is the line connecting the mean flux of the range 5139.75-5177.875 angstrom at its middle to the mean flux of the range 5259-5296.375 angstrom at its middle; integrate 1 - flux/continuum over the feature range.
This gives -2.5 angstrom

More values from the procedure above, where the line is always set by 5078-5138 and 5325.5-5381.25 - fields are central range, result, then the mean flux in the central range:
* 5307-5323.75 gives -1.5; 25.2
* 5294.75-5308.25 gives -1.0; 24.8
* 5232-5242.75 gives -0.7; 24.3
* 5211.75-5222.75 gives -0.5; 24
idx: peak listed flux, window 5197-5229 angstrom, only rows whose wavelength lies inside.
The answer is 25.5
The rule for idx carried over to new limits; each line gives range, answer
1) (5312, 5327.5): 26.85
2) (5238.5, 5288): 25.37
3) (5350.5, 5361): 27.73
